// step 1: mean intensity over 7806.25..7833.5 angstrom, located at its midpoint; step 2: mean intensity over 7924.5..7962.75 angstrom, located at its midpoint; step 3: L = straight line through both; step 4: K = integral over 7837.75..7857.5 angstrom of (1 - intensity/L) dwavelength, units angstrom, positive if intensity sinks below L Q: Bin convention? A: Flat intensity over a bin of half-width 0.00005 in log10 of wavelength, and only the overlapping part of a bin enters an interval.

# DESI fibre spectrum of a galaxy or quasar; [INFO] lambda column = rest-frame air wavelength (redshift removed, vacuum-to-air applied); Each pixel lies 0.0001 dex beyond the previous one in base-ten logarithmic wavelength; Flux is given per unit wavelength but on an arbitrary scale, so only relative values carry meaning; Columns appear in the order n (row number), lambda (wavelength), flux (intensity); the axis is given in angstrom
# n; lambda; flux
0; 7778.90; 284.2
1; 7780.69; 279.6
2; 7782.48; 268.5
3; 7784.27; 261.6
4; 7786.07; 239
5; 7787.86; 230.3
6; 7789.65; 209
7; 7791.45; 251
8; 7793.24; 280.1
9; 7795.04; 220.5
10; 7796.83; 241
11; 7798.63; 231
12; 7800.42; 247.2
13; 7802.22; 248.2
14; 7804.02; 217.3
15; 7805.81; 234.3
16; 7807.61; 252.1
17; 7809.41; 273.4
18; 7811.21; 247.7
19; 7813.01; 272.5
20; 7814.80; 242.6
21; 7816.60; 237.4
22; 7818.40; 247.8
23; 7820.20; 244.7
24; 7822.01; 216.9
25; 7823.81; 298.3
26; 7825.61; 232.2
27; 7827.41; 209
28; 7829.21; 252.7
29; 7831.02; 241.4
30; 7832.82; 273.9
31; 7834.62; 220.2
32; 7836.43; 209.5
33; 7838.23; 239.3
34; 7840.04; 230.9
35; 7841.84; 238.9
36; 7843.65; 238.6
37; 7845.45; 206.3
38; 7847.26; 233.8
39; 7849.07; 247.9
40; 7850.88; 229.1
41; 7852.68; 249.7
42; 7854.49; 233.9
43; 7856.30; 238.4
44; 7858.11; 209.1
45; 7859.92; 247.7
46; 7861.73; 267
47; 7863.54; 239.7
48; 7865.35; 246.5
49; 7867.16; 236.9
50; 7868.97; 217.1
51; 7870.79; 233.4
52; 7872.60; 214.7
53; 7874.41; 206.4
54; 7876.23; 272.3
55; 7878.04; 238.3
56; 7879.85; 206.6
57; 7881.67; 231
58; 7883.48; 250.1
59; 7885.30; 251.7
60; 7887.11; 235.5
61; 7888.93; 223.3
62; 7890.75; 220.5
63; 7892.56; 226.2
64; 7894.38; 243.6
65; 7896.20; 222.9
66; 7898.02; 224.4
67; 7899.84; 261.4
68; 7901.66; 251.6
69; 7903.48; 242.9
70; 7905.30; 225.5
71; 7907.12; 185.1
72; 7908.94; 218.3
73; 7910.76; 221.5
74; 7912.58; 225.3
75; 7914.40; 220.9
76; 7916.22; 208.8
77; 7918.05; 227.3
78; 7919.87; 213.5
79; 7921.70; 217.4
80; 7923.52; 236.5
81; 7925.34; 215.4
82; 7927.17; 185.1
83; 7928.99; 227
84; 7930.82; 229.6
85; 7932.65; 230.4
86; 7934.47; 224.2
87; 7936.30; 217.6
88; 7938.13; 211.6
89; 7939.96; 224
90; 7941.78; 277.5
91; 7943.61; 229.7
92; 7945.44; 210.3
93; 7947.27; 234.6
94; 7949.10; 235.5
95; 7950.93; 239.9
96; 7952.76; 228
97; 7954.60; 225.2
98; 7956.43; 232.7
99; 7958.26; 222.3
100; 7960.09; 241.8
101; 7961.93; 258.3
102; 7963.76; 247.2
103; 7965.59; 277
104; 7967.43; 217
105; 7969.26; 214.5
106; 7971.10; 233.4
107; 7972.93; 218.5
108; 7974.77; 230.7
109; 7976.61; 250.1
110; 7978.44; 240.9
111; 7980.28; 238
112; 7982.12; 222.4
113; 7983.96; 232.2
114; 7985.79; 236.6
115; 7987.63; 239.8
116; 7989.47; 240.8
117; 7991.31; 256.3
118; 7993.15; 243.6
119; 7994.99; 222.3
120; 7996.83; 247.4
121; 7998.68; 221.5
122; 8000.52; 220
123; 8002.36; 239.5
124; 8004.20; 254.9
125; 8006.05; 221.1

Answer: 0.8 angstrom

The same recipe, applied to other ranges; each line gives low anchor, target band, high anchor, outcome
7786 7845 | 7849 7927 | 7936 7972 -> 2.4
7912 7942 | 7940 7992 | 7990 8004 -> -1.4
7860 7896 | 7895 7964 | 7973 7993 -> 2.6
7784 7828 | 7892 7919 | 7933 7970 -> 1.1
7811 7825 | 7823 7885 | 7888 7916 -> 1.0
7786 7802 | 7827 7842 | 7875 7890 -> 0.2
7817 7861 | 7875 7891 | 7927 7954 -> -0.2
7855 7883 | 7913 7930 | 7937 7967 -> 1.3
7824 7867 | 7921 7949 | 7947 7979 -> 1.3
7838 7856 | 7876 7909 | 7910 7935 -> -1.0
